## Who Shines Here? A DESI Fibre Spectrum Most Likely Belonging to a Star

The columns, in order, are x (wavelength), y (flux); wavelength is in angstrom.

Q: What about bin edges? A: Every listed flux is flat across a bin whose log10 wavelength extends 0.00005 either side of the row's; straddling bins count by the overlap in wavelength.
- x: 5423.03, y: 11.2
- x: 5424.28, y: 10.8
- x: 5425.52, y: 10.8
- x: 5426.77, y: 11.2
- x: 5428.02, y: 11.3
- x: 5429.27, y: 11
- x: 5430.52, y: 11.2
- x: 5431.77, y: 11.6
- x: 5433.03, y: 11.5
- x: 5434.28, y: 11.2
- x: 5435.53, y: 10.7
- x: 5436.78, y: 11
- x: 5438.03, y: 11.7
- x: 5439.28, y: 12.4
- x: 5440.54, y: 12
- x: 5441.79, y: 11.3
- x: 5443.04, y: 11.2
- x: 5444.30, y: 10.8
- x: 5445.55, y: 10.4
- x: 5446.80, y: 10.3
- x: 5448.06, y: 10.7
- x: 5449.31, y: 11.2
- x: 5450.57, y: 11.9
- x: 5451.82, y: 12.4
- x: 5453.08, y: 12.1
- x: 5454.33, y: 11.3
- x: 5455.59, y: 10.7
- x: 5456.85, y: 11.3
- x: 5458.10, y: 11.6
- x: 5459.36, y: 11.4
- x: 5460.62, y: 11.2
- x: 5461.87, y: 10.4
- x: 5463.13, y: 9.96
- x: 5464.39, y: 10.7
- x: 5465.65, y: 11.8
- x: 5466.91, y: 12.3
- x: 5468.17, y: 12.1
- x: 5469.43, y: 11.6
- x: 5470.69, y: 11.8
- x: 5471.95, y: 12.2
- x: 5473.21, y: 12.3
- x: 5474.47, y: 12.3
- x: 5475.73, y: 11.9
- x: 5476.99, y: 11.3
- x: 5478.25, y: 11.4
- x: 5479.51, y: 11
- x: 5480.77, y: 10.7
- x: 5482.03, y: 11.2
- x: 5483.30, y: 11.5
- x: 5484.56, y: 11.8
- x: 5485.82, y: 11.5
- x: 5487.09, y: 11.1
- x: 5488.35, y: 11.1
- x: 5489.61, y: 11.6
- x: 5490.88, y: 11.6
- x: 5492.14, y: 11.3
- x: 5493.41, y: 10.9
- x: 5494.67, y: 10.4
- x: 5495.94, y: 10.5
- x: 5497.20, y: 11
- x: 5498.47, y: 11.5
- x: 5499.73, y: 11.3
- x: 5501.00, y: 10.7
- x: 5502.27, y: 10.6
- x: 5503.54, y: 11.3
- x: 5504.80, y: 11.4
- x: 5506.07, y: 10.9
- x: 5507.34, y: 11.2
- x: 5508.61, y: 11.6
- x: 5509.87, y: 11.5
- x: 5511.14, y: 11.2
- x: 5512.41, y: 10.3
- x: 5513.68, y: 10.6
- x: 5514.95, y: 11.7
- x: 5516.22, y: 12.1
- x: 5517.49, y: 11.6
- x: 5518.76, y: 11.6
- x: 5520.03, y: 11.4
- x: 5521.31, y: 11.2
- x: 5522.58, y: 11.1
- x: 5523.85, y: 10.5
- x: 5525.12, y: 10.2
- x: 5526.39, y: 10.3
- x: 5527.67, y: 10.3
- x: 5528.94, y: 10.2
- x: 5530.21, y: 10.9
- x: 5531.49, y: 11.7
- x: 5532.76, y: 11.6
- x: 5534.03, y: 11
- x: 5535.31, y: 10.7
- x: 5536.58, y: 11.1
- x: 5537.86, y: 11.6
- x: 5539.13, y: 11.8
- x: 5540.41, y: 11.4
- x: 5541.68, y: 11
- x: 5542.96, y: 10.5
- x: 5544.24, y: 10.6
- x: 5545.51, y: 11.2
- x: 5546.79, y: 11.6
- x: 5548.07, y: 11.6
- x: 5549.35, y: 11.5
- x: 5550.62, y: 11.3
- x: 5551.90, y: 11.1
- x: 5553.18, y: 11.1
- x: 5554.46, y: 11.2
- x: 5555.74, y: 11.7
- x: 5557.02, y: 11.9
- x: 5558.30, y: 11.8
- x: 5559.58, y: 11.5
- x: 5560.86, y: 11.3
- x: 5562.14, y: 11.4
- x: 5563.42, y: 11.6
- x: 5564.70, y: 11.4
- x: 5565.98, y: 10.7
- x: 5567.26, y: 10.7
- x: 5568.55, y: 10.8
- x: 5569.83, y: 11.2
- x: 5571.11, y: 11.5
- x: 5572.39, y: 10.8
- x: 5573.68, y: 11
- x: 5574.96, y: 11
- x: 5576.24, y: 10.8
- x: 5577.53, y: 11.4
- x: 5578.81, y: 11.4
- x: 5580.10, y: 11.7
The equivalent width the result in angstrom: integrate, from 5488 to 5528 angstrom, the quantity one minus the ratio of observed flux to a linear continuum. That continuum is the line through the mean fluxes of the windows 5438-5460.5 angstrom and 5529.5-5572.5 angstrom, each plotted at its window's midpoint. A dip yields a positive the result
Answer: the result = 0.8 angstrom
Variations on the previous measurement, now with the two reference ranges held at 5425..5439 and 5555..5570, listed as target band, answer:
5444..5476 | -0.45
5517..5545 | 0.74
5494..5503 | 0.34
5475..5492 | -0.14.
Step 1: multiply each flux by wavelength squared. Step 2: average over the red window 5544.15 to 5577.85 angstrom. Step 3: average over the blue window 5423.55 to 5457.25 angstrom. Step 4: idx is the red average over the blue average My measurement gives 1.0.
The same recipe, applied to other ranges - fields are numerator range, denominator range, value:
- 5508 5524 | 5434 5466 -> 1.03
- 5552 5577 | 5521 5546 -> 1.04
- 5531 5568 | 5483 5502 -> 1.03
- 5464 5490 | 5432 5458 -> 1.04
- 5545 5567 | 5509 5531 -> 1.05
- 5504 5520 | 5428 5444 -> 1.02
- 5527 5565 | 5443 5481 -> 1.02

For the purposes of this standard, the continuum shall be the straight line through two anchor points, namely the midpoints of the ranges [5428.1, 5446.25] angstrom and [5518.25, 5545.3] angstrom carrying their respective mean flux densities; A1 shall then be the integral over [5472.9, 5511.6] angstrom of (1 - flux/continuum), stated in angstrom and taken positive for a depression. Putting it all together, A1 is -0.6 angstrom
